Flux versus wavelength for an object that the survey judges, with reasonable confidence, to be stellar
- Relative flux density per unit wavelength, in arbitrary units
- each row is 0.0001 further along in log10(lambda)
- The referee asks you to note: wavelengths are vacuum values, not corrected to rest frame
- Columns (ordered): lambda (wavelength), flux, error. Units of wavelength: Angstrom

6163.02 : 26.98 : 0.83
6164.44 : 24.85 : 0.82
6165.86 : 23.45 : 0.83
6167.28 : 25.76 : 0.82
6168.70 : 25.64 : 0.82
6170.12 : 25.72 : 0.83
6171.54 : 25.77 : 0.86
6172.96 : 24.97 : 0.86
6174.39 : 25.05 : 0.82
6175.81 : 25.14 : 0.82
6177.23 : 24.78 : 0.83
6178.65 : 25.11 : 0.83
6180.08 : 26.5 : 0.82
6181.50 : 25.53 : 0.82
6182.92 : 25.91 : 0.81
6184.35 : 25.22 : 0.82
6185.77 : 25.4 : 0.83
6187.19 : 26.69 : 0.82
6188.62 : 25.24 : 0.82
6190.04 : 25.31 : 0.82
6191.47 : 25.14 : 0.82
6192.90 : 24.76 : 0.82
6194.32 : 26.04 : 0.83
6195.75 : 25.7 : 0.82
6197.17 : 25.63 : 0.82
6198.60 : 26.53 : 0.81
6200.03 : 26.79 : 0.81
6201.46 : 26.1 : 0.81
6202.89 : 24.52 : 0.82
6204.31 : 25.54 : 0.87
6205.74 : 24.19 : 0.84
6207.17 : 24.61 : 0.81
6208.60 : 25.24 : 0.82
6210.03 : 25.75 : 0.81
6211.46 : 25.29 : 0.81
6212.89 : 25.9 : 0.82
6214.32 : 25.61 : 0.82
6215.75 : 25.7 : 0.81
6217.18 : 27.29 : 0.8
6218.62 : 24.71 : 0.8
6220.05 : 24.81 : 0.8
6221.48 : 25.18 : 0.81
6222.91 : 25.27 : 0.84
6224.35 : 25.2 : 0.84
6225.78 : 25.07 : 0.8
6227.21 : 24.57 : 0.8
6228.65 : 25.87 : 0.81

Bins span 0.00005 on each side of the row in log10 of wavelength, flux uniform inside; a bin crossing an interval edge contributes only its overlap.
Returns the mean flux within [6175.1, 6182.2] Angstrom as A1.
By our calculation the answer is 25.4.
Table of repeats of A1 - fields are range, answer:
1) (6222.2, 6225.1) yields 25.2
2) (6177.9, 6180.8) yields 25.8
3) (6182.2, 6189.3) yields 25.7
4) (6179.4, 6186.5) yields 25.7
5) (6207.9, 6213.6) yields 25.5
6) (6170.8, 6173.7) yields 25.3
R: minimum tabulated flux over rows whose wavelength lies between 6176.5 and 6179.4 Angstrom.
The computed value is 24.78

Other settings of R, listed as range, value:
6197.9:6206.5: 24.19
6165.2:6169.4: 23.45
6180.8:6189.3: 25.22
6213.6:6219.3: 24.71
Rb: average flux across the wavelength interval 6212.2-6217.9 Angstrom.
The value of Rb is 26.1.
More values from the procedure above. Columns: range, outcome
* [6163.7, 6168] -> 24.7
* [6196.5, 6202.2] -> 26.2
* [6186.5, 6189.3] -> 25.9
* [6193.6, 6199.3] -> 26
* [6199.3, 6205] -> 25.7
